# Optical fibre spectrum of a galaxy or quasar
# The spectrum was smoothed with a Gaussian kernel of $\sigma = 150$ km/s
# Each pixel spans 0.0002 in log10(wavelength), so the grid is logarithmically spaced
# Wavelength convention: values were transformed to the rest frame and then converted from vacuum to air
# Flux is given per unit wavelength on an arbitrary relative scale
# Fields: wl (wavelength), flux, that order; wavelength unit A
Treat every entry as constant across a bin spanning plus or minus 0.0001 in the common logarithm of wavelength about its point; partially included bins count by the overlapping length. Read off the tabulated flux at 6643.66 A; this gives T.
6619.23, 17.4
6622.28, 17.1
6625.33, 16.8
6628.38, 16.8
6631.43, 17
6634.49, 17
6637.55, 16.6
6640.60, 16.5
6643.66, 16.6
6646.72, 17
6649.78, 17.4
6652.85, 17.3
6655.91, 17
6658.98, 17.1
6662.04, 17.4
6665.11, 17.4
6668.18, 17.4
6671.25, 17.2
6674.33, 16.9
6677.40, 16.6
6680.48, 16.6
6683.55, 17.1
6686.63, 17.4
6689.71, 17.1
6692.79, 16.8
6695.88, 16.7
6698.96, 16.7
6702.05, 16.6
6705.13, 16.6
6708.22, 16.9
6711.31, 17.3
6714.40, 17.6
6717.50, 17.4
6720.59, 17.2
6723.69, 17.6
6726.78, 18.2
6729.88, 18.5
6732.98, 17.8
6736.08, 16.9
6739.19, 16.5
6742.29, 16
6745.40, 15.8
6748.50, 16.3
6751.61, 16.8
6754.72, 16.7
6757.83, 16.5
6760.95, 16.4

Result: 16.6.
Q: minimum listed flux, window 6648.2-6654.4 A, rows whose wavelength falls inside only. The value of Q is 17.3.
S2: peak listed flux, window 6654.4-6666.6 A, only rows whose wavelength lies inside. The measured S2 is 17.4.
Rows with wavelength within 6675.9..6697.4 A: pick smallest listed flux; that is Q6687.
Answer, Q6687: 16.6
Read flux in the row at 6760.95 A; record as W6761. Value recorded 16.4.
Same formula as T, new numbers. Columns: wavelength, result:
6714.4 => 17.6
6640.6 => 16.5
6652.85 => 17.3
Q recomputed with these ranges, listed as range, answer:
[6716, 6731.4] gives 17.2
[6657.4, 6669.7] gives 17.1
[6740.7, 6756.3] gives 15.8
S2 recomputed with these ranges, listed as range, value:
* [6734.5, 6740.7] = 16.9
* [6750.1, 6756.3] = 16.8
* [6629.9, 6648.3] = 17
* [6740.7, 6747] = 16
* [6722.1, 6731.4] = 18.5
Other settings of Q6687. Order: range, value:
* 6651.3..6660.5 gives 17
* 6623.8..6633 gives 16.8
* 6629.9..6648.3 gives 16.5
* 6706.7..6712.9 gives 16.9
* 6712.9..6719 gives 17.4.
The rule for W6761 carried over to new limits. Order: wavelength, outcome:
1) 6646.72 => 17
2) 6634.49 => 17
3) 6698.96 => 16.7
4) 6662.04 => 17.4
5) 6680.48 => 16.6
